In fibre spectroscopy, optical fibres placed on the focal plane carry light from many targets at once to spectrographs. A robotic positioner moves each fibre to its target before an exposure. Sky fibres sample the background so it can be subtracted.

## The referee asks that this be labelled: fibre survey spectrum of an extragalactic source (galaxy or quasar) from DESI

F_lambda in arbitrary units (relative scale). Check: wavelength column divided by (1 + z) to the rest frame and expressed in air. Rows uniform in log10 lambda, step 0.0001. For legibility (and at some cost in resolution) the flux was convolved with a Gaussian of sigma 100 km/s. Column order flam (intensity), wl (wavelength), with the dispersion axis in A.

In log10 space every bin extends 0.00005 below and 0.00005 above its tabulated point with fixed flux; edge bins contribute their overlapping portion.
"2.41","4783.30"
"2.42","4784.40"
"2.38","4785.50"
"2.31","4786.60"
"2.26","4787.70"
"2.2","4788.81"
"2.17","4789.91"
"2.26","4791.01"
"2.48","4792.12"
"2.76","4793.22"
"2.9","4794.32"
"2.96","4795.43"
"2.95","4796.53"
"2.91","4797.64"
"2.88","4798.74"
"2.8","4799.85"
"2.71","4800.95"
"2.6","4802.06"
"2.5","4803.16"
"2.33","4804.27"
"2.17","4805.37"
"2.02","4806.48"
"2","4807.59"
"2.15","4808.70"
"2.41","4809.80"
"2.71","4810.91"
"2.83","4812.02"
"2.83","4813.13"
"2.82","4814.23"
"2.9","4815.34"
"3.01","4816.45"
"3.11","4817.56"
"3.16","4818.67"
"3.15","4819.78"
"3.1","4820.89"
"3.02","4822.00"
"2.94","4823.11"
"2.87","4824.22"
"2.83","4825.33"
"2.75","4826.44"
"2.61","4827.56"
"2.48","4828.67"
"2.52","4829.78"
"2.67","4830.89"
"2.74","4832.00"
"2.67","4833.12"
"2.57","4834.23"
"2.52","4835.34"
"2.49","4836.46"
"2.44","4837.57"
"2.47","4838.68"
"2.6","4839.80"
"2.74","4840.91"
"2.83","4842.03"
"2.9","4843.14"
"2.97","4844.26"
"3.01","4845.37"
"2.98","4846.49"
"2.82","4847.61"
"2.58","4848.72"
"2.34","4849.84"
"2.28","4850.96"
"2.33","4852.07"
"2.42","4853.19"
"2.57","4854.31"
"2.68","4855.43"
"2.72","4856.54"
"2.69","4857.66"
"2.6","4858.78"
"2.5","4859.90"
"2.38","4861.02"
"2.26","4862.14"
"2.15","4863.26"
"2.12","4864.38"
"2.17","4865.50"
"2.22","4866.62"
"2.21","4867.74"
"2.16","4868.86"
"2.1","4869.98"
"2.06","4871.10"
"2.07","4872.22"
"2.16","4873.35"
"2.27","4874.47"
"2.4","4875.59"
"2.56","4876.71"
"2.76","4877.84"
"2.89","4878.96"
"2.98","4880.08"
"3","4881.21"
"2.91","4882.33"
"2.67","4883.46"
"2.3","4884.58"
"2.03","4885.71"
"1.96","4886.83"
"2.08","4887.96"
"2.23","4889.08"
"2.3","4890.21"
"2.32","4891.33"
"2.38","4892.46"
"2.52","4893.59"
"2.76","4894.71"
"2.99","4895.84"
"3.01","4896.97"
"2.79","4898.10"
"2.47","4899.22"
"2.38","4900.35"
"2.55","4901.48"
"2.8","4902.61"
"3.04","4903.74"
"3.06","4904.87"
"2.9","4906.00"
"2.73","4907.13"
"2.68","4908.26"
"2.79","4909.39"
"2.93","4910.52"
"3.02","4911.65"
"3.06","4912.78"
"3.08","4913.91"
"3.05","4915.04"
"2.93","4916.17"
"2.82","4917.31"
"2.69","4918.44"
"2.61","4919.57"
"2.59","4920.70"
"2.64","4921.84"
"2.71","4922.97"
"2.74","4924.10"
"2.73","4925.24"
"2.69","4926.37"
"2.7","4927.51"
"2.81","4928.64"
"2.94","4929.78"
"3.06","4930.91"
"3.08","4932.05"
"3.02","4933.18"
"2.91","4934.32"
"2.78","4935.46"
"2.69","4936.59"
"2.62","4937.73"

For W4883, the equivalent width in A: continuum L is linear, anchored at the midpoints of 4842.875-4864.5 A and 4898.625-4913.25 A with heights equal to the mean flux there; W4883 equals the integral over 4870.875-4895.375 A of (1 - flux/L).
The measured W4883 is 2.3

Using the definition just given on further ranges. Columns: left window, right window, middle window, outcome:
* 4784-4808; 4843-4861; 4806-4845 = -2.1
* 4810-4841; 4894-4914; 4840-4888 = 5.3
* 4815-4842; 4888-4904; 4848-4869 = 2.3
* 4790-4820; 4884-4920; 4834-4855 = 0.3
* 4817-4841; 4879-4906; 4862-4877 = 2.6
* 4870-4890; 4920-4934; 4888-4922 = -1.3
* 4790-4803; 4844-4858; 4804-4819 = 0.5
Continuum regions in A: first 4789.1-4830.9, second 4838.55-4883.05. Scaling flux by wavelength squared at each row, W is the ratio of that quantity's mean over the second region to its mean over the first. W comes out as 1.0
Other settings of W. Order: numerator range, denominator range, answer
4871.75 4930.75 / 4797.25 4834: 1.02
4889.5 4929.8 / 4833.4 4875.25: 1.14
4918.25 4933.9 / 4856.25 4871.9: 1.24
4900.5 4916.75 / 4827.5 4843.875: 1.14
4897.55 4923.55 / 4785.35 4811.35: 1.18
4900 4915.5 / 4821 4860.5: 1.11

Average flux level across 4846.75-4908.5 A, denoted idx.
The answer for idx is 2.5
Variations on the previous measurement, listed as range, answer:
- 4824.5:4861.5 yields 2.63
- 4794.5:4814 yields 2.58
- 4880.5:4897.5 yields 2.5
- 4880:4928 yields 2.69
